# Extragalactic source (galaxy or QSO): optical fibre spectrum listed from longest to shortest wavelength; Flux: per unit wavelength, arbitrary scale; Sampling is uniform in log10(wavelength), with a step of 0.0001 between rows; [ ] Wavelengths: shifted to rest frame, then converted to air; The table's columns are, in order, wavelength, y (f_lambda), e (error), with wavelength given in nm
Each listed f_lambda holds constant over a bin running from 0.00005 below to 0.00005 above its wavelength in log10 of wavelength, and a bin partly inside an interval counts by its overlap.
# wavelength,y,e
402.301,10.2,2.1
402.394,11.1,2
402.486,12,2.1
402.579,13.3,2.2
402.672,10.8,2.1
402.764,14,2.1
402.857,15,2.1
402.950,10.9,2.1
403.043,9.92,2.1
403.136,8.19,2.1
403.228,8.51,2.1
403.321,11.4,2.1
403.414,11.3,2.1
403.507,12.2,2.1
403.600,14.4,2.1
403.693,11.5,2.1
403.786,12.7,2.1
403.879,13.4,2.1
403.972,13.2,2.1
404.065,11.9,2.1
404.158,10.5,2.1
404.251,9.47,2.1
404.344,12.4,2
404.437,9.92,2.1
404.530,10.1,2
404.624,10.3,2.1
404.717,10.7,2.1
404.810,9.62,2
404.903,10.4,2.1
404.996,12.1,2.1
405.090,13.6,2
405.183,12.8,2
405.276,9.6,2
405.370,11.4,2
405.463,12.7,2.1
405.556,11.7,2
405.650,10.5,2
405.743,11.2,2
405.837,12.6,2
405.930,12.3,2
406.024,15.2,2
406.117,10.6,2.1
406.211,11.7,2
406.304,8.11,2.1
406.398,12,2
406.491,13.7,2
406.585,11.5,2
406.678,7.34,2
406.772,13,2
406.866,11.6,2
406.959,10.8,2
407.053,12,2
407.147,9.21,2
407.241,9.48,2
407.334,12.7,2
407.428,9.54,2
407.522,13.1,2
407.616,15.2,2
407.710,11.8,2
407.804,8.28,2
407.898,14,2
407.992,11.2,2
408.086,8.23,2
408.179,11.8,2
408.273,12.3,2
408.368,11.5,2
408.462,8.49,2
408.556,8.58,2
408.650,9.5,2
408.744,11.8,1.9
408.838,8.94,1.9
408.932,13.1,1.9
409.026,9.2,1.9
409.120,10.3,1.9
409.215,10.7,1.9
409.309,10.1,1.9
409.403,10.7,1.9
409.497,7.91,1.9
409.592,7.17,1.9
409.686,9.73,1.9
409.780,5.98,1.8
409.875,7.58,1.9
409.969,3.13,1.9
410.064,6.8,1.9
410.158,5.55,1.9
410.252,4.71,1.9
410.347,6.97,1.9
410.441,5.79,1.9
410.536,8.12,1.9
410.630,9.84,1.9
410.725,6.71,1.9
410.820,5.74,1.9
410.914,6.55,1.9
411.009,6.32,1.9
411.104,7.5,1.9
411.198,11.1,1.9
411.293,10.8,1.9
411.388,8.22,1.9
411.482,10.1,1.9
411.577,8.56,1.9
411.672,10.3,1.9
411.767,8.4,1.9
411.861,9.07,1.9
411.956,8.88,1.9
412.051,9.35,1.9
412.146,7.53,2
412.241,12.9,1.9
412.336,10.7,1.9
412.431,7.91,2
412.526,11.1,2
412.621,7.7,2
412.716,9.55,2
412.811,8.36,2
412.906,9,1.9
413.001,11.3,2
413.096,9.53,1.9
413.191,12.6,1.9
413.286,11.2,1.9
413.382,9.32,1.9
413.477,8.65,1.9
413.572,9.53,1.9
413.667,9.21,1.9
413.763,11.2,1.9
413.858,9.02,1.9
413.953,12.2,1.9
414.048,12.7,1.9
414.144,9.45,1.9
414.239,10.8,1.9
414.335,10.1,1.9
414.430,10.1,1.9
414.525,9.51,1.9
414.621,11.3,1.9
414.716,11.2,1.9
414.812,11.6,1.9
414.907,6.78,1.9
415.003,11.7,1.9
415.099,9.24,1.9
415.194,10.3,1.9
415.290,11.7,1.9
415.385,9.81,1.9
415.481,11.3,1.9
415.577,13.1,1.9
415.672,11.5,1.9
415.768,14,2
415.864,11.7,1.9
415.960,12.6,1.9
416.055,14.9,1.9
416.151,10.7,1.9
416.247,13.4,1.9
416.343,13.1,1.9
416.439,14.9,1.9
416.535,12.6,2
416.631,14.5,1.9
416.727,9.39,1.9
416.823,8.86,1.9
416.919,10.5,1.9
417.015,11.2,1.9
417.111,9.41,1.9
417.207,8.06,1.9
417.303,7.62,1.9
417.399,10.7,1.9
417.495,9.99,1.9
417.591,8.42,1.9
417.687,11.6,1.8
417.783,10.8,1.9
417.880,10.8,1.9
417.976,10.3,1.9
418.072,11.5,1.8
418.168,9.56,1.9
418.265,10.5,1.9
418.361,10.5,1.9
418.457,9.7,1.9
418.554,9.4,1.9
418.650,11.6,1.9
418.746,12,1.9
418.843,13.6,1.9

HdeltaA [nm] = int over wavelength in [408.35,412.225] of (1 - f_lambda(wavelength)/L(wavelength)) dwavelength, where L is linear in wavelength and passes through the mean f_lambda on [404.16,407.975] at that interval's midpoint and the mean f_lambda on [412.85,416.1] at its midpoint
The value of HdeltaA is 0.91 nm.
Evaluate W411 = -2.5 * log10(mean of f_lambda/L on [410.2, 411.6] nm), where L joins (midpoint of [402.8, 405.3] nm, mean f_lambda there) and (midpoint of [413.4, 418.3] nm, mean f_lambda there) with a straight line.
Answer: 0.382 mag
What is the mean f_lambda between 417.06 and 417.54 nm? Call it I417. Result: 9.17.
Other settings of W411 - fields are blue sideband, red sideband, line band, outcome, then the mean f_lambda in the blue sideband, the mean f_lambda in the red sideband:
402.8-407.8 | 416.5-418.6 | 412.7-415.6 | 0.023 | 11.4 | 10.3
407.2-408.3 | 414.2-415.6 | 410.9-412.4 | 0.191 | 11.5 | 10.5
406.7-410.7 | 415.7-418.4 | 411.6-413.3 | 0.067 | 9.64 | 11.1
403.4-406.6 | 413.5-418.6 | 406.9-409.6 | 0.073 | 11.6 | 10.8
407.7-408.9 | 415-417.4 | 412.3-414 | 0.122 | 10.5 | 11.4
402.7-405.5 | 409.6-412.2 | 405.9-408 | -0.162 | 11.5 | 7.76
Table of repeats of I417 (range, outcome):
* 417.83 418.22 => 10.5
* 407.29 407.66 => 12.6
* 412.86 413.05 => 10.2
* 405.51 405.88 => 11.5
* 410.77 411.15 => 6.52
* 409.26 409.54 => 9.63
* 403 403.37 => 9.52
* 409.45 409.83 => 7.69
